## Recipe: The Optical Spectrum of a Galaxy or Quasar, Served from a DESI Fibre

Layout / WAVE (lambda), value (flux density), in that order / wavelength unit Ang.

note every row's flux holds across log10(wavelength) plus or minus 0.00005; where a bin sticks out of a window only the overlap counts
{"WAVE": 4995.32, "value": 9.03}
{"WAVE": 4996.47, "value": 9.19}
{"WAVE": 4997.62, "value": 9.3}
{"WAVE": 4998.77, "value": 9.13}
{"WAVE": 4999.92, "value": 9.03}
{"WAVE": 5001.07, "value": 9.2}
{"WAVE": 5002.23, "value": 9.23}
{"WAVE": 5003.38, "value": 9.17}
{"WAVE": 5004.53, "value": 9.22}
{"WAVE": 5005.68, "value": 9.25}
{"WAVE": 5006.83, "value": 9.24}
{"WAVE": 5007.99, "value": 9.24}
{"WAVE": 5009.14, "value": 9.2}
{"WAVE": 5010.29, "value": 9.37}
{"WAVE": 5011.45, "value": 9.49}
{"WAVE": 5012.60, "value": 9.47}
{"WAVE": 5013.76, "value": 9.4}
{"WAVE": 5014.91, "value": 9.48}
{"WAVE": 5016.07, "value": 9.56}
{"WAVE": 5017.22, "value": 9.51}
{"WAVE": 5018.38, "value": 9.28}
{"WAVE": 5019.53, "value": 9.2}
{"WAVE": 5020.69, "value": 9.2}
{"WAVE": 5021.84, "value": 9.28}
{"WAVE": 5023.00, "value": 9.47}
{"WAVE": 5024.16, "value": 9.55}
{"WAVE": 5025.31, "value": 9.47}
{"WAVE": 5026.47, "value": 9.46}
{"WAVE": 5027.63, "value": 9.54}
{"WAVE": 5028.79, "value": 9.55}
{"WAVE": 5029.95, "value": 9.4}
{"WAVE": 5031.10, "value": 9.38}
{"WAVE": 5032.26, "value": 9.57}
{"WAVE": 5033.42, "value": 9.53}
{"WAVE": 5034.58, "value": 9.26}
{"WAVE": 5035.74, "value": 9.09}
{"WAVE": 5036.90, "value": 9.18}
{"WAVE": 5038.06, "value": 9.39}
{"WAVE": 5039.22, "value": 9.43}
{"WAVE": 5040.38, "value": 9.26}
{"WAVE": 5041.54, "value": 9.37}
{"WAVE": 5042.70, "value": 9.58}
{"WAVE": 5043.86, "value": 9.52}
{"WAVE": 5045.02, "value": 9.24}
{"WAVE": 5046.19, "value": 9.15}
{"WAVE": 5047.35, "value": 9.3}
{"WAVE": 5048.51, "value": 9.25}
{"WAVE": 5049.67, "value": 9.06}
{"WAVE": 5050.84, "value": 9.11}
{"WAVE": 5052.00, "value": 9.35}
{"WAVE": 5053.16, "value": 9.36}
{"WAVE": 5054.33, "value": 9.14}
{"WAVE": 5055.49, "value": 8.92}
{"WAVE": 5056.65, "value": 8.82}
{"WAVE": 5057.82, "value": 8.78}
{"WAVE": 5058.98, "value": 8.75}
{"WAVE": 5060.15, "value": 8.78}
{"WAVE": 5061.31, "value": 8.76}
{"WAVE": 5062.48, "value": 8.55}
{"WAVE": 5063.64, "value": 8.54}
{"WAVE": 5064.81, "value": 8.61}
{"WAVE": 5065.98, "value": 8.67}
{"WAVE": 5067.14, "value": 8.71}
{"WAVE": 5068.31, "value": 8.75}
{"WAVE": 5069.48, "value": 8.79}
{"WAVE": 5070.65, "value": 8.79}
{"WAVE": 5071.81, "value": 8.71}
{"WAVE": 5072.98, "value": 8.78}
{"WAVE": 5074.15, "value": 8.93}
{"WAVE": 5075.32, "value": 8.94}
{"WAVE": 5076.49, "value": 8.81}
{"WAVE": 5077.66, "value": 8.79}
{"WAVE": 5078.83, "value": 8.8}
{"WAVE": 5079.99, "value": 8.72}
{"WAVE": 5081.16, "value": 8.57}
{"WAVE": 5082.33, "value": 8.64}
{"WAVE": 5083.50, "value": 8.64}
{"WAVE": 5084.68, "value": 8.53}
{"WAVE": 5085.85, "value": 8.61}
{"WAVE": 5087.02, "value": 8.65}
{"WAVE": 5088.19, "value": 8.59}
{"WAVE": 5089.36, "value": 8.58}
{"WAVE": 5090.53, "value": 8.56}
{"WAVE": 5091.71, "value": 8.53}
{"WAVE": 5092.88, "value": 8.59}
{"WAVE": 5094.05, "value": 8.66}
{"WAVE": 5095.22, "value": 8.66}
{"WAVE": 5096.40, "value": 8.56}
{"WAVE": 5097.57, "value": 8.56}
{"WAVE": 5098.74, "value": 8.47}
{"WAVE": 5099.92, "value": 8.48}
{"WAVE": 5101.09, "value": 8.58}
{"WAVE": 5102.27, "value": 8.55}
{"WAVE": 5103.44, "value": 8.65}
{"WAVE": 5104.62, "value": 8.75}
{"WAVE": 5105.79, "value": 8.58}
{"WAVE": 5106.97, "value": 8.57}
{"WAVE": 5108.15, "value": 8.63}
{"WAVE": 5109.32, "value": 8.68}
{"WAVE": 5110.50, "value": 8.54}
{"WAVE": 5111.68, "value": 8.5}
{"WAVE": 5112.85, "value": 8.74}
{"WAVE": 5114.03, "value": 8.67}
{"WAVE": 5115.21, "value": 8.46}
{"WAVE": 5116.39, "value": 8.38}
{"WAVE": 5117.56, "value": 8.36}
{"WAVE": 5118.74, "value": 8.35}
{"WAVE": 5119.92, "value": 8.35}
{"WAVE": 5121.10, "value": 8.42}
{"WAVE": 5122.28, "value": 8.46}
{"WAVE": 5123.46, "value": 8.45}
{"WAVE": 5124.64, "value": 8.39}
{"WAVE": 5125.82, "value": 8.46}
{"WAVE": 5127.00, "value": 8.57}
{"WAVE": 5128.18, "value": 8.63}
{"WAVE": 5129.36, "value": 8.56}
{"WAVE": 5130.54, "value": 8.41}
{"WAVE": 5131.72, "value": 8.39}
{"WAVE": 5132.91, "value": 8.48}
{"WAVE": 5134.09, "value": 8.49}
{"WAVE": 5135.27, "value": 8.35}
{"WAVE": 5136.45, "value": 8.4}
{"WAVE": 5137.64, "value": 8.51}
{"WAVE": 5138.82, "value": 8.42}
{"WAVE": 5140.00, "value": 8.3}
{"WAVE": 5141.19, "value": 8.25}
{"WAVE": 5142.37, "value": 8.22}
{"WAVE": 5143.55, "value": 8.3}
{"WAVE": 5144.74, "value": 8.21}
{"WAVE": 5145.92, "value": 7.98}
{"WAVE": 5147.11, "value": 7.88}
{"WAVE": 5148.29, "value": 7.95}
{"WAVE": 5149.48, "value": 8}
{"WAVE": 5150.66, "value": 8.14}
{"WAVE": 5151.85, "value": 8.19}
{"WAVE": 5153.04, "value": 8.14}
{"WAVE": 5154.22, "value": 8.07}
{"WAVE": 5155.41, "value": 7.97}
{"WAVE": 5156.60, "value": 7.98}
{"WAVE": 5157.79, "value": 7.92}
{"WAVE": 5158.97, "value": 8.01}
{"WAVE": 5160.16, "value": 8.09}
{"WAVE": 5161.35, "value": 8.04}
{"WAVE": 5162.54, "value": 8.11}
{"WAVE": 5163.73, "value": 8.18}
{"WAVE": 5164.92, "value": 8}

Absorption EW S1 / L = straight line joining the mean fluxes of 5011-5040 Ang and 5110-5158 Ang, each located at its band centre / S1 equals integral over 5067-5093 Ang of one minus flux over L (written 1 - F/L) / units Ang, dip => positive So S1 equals 0.5 Ang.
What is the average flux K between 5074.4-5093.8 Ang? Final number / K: 8.66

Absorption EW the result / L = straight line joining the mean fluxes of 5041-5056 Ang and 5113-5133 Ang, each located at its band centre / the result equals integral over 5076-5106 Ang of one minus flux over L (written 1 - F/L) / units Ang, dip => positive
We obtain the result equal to 0.6 Ang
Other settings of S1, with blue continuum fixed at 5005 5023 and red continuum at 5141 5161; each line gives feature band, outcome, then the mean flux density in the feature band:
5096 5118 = -0.2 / 8.57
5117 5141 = -0.5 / 8.43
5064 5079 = 0.1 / 8.77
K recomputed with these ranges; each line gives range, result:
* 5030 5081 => 9.03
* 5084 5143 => 8.51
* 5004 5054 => 9.35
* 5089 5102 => 8.56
